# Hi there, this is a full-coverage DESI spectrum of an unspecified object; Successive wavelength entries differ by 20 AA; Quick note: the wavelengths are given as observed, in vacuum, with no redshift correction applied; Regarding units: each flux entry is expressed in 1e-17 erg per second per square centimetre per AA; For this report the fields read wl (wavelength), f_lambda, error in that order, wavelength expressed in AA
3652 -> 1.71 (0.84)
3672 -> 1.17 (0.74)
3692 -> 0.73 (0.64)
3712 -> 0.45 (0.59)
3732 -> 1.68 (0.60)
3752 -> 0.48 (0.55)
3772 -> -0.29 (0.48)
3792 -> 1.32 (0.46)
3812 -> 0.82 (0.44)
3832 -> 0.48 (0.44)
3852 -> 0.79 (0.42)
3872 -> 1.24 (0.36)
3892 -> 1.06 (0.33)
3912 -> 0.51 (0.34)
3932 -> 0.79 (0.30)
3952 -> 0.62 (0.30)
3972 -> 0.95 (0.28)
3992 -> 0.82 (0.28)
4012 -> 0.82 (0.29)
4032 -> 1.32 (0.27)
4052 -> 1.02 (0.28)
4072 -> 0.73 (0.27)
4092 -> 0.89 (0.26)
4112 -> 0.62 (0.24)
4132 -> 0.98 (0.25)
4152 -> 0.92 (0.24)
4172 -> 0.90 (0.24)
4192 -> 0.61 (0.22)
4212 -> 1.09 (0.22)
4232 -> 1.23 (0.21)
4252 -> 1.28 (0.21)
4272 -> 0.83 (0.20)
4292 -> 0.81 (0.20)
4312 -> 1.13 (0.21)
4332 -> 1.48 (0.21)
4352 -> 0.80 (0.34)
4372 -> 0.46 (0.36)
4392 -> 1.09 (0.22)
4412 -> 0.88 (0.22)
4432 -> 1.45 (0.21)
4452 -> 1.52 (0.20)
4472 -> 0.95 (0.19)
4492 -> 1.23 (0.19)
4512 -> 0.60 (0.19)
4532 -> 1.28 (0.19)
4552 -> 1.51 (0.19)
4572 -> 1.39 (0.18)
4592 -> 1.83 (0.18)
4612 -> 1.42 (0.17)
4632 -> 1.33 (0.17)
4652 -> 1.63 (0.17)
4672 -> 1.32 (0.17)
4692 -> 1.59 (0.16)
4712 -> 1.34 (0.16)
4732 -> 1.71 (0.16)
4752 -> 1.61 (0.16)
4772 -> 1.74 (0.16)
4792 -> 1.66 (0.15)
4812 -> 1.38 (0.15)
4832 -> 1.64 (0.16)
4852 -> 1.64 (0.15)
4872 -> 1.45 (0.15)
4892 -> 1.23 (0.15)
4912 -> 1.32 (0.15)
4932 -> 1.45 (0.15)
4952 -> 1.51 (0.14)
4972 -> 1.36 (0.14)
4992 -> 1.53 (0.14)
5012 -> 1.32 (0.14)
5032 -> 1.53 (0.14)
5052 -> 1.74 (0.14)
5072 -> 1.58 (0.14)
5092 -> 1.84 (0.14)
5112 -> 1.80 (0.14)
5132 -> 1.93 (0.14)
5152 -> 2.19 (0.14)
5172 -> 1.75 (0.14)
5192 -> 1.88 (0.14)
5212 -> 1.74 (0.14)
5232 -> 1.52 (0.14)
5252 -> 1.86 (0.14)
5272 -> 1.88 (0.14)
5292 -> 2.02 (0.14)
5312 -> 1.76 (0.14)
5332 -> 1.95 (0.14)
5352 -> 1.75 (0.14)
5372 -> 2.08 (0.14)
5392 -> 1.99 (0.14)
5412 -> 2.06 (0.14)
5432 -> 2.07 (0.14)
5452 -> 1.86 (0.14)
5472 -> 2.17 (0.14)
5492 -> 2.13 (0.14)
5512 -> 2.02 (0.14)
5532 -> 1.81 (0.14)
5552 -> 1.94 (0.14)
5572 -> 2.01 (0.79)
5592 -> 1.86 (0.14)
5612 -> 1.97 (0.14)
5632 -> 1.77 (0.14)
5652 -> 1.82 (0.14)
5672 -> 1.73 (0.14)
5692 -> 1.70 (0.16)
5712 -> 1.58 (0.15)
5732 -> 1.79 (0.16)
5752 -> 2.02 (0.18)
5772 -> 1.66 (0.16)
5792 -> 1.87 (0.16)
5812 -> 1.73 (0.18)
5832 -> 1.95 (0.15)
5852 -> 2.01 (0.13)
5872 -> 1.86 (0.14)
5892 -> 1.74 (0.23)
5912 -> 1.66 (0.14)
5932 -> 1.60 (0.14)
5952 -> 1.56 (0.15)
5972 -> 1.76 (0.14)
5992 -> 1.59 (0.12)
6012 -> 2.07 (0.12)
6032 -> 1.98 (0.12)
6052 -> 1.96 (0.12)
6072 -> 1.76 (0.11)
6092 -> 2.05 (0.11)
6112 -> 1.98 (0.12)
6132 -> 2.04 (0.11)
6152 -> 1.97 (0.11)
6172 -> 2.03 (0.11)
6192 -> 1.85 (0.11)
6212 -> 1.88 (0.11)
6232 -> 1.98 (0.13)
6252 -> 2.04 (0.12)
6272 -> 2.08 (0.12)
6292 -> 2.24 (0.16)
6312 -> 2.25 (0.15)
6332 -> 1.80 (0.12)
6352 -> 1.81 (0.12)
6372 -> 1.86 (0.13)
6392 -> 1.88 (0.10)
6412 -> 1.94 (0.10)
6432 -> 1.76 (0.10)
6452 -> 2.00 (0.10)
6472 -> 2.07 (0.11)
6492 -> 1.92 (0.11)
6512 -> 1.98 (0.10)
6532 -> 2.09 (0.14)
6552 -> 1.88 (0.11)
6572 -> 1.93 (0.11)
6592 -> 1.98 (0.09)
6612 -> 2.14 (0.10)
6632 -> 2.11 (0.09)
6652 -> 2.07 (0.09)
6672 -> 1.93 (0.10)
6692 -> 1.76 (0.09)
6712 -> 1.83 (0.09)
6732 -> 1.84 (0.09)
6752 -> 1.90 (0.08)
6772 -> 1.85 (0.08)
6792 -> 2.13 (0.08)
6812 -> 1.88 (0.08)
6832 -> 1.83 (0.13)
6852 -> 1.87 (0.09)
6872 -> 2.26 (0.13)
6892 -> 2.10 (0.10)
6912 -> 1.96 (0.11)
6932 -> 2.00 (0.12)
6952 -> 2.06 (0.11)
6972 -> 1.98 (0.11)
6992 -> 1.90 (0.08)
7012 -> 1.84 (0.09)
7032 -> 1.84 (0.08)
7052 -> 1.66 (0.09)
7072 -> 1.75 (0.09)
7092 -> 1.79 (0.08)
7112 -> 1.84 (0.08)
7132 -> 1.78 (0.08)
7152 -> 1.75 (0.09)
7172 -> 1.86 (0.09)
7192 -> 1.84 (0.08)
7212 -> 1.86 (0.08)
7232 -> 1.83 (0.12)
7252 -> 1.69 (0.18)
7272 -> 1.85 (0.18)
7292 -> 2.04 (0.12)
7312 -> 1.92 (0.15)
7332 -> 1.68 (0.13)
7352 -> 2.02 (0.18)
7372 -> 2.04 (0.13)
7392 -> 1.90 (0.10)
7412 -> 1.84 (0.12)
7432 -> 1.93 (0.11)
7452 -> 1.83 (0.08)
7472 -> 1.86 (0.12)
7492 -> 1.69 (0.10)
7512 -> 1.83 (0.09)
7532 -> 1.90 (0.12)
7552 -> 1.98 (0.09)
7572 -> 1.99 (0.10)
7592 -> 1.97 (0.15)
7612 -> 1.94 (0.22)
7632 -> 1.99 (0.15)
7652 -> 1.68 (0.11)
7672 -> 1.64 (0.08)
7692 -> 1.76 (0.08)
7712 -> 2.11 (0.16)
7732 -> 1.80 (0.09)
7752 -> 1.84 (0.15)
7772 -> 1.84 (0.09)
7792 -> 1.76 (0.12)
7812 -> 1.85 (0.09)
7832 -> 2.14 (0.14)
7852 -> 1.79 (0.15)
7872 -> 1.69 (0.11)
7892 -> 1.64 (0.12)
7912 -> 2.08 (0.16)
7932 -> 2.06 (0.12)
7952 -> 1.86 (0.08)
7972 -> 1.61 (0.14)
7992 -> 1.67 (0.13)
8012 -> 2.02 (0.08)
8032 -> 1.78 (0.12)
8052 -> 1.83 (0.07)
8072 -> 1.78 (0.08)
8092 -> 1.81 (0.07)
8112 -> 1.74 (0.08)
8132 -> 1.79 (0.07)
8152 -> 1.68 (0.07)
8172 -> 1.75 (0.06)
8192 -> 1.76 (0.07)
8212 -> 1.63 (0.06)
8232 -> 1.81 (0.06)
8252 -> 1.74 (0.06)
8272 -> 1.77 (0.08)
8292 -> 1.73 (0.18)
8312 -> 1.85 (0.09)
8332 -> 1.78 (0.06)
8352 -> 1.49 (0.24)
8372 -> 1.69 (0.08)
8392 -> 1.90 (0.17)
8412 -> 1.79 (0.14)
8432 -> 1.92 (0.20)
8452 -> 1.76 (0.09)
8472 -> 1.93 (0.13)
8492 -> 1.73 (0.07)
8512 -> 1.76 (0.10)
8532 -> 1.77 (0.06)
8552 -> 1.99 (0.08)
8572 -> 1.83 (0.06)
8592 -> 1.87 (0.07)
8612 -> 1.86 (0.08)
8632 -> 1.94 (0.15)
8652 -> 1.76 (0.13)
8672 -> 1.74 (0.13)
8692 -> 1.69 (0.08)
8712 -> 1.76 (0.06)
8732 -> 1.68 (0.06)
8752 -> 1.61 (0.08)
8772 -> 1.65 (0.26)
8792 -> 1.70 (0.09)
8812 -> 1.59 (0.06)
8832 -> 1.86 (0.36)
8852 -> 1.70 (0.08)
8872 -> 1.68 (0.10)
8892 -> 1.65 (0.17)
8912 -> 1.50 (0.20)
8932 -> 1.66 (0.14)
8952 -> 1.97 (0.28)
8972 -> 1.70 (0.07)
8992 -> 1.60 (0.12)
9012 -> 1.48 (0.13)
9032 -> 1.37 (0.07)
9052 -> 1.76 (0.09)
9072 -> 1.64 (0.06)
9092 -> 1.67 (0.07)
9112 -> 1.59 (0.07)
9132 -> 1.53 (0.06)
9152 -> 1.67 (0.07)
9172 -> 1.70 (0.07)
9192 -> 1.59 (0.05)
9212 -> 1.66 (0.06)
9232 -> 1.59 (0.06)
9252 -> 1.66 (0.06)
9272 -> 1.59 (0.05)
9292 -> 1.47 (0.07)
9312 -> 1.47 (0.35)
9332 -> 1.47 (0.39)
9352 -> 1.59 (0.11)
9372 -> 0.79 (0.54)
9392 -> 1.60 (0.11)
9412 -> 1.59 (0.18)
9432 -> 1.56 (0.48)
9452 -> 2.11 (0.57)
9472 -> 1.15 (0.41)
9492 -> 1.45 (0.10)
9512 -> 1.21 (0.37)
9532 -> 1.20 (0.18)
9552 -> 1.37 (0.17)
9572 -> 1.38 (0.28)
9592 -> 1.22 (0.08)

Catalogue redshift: 0.14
